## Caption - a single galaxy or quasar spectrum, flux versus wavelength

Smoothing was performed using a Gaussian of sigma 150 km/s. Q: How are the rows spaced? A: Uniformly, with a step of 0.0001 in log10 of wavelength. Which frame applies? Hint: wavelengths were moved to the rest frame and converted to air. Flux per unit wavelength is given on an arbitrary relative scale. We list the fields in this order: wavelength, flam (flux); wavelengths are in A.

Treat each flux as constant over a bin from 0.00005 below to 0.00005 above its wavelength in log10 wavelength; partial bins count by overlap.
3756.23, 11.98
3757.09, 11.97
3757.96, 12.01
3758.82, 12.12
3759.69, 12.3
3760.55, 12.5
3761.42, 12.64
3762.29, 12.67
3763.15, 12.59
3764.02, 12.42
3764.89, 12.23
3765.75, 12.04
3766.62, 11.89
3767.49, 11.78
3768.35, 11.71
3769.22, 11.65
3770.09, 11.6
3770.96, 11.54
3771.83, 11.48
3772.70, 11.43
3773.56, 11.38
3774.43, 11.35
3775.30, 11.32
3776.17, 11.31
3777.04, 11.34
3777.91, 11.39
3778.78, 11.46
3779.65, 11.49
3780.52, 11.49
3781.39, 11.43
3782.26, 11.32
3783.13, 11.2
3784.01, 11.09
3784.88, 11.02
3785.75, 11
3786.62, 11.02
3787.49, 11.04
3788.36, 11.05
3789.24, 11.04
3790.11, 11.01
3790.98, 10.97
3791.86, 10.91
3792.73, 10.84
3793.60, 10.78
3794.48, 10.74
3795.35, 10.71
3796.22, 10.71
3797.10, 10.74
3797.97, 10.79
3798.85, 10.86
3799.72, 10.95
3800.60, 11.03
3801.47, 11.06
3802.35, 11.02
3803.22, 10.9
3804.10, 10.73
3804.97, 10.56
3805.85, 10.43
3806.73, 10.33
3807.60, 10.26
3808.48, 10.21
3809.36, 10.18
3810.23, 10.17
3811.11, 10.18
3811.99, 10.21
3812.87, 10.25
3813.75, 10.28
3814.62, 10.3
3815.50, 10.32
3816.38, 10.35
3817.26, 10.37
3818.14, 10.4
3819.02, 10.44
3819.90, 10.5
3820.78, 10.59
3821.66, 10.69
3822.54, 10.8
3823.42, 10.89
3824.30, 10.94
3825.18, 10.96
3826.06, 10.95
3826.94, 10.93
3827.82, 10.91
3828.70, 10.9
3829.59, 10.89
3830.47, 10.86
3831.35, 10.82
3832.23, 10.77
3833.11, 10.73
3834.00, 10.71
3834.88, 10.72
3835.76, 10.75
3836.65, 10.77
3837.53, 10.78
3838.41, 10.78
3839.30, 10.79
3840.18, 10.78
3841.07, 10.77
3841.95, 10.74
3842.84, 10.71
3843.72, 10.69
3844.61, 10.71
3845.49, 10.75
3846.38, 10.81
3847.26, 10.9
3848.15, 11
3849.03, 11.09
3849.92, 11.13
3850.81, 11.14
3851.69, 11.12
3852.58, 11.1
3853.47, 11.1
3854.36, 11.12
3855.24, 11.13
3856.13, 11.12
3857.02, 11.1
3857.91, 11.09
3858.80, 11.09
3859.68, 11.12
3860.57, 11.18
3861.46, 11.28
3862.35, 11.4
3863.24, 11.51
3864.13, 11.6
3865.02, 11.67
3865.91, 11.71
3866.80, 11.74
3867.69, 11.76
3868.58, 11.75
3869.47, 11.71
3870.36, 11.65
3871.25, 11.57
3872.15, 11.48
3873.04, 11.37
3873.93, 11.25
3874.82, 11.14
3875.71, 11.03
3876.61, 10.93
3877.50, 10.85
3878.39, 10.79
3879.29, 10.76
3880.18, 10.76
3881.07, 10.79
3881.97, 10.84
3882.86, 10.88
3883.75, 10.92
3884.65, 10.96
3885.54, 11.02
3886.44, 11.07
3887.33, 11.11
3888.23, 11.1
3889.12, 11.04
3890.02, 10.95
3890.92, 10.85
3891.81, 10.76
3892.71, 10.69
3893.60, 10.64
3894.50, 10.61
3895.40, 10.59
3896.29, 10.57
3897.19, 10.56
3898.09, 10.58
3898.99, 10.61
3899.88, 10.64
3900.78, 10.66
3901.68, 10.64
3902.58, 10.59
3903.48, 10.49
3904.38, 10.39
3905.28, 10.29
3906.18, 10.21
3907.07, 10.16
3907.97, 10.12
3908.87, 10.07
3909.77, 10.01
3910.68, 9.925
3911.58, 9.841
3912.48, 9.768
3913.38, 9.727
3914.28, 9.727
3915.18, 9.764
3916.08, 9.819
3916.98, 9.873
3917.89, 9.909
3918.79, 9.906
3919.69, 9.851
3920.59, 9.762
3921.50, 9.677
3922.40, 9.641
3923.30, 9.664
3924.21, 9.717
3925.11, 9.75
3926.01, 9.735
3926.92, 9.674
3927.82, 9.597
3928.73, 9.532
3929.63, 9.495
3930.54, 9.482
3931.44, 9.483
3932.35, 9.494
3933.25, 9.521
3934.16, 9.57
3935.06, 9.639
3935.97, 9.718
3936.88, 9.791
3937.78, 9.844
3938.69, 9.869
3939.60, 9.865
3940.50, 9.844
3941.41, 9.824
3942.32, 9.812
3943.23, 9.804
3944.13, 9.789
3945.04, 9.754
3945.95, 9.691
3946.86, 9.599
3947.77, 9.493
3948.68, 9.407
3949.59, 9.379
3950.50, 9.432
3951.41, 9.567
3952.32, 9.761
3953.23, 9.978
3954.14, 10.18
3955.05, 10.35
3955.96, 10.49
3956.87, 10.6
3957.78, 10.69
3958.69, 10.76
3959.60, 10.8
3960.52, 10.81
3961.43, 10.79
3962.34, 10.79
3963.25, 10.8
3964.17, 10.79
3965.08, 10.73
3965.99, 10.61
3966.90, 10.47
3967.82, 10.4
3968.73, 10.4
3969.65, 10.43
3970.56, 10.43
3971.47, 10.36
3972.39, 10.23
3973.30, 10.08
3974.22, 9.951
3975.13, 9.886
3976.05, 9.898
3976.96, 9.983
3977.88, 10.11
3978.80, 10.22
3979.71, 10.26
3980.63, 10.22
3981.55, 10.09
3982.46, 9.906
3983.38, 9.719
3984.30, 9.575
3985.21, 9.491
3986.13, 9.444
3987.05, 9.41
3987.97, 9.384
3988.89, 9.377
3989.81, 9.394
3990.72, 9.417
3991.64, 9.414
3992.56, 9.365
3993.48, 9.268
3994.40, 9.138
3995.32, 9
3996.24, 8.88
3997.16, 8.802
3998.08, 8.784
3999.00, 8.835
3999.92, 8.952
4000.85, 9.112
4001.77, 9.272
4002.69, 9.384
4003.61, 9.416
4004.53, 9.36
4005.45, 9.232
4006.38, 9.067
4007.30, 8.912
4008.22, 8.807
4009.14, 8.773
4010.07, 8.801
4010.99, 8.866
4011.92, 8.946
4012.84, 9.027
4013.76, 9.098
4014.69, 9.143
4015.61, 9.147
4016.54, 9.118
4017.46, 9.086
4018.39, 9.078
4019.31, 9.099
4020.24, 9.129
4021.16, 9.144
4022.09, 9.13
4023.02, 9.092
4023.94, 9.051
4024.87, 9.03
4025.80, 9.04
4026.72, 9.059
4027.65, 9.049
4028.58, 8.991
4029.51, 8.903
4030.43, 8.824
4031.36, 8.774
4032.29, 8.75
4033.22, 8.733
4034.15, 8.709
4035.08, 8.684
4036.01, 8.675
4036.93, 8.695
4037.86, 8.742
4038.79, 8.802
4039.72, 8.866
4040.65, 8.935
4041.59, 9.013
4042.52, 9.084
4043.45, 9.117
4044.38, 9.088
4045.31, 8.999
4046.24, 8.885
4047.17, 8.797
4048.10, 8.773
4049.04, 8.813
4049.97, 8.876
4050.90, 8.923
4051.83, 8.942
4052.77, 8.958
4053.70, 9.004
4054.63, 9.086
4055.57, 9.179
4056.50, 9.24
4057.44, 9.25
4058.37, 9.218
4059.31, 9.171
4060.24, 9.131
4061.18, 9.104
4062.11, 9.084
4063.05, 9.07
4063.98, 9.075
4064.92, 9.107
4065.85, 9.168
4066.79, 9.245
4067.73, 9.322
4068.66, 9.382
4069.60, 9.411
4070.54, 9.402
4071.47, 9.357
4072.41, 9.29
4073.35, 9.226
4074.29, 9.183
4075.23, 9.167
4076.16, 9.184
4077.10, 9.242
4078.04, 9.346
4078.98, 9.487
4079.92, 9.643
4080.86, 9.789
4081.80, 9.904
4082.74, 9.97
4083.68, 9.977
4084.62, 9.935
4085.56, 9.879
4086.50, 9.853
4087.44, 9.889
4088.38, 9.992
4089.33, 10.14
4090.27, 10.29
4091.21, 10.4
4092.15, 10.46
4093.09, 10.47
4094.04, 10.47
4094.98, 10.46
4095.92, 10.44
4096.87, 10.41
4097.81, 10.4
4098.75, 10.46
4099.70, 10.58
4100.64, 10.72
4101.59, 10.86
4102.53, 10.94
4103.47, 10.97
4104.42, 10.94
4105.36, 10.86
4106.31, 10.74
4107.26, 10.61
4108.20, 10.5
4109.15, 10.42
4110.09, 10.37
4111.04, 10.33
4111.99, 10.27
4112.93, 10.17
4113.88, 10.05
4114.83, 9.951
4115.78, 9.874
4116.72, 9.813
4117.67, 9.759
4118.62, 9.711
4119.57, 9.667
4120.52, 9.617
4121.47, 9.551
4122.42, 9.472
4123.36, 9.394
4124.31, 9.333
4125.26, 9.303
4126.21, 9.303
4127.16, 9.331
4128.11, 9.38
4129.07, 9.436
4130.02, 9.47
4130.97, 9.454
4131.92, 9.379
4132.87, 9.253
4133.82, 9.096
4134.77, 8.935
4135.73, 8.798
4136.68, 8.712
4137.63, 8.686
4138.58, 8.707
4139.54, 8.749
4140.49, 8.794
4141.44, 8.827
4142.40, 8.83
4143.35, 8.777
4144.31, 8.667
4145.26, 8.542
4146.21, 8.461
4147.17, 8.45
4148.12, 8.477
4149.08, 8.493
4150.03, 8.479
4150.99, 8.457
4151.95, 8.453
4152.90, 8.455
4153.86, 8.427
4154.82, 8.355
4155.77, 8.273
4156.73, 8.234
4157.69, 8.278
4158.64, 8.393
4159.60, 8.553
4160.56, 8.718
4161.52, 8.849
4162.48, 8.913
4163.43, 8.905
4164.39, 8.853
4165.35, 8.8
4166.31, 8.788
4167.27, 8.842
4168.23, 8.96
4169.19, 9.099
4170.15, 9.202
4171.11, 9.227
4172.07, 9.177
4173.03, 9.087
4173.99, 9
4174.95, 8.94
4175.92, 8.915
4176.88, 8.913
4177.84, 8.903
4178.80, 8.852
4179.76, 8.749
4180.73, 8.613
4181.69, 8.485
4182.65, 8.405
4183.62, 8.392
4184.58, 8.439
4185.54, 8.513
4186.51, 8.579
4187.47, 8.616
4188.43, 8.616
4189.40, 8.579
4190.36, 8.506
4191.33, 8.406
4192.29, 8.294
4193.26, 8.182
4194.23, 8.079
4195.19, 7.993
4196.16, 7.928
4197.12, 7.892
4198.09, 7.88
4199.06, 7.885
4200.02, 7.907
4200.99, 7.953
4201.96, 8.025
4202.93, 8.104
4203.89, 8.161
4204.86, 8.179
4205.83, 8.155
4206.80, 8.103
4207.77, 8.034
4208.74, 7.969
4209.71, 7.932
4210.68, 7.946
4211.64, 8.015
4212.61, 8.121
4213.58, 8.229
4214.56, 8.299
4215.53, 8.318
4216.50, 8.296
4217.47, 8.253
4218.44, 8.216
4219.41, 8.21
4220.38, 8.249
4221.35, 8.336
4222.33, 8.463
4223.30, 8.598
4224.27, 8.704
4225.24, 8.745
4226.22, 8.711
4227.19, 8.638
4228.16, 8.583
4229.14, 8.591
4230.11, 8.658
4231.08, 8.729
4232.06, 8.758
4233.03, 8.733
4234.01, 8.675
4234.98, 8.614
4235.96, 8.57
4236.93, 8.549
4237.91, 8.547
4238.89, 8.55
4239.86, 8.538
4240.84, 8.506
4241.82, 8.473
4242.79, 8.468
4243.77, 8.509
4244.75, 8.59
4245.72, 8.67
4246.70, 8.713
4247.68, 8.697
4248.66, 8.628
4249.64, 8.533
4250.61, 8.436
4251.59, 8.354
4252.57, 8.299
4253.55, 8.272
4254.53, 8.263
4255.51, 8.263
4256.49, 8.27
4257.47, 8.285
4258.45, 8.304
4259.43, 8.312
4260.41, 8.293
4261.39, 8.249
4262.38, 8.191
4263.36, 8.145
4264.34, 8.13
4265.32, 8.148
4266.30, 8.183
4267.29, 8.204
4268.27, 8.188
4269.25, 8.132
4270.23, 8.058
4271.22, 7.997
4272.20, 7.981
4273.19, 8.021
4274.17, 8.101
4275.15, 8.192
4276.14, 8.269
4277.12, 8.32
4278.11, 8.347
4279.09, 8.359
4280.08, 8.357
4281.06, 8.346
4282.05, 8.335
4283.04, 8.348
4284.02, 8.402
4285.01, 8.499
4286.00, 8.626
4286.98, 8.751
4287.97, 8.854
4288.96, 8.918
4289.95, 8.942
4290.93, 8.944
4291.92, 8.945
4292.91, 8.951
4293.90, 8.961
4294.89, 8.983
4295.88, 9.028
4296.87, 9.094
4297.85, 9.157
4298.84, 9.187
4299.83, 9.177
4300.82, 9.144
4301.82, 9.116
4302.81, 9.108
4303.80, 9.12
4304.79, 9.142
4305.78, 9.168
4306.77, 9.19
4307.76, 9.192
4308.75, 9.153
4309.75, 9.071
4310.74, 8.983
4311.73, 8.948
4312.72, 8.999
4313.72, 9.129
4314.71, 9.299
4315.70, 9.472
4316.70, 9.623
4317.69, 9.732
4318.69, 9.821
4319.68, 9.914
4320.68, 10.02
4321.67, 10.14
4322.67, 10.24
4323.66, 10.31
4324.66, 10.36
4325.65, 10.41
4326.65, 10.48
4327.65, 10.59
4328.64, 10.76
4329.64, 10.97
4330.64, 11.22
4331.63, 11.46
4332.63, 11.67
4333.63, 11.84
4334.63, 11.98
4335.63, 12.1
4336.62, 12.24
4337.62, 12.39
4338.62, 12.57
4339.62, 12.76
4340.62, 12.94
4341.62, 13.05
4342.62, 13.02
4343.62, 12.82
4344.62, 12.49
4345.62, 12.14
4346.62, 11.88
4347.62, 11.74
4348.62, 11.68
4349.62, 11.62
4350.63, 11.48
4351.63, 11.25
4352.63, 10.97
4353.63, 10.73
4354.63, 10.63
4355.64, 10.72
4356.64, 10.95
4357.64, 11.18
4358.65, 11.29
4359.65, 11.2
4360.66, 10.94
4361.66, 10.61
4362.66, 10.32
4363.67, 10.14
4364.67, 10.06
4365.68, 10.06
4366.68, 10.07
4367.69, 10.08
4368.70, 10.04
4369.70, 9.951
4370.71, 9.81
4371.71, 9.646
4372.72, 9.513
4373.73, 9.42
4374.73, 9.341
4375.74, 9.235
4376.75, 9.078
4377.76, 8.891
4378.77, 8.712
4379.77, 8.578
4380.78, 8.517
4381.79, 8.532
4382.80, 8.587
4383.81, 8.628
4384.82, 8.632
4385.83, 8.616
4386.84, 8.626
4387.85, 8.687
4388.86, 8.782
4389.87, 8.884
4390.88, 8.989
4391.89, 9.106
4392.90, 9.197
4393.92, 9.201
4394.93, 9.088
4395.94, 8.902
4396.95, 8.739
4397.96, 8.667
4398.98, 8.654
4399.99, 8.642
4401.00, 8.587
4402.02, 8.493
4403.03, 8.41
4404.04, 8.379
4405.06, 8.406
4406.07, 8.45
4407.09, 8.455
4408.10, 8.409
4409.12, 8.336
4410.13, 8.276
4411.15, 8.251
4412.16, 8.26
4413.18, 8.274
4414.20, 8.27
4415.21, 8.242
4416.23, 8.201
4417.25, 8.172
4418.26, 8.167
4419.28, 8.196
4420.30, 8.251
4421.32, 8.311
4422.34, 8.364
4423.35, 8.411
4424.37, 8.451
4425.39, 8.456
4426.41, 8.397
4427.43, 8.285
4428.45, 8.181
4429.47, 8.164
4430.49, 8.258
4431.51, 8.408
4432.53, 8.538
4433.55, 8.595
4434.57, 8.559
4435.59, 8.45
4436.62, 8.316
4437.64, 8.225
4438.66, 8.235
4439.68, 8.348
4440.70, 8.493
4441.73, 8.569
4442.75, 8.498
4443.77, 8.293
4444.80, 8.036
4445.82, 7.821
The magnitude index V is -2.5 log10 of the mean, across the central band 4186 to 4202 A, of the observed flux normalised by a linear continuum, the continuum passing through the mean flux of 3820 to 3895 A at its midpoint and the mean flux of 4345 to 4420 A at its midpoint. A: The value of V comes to 0.22 mag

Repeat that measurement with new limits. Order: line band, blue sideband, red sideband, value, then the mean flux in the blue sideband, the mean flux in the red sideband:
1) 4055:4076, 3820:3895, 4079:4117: 0.13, 11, 10.3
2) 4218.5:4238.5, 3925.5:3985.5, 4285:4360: 0.20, 10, 10.4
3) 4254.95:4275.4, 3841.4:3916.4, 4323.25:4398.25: 0.27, 10.9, 10.4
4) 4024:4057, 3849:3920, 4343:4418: 0.17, 10.8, 9.55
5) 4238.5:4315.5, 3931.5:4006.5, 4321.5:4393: 0.20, 9.82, 10.5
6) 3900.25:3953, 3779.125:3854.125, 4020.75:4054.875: 0.00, 10.8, 8.92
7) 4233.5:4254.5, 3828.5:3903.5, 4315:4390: 0.24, 11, 10.5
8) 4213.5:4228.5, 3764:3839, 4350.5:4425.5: 0.15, 10.9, 9.18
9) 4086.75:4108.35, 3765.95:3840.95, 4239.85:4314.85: -0.11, 10.9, 8.6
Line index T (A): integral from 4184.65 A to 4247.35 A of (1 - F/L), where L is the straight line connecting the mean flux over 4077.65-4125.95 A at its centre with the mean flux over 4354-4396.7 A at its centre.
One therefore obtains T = 9.7 A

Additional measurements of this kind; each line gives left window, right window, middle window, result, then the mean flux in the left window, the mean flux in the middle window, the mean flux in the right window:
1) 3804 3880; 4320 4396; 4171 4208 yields 7.6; 10.9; 8.42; 10.4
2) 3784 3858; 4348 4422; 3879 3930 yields 1.2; 10.8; 10.3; 9.29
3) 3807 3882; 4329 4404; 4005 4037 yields 5.2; 10.9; 8.97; 10.3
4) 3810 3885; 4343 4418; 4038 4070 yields 4.1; 10.9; 9.06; 9.55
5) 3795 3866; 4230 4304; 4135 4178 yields 1.8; 10.8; 8.72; 8.53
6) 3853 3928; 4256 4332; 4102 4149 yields 0.9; 10.7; 9.52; 9.01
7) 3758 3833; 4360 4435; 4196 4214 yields 2.9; 11.1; 8.03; 8.84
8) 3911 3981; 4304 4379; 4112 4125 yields 0.6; 9.98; 9.74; 10.6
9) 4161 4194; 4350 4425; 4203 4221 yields 1.4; 8.75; 8.15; 9.2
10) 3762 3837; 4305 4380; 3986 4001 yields 2.3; 11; 9.17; 10.6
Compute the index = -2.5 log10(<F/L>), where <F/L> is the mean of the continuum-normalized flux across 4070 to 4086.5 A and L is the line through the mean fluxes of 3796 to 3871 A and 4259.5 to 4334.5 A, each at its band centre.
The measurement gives 0.05 mag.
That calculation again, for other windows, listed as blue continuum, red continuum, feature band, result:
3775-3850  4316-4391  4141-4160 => 0.24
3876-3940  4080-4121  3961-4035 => 0.09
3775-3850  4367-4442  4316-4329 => -0.14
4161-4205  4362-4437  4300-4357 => -0.22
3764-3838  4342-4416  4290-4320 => 0.07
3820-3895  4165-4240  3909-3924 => 0.08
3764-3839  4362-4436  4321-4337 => -0.22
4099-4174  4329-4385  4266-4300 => 0.20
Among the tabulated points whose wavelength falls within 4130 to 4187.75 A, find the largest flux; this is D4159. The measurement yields 9.47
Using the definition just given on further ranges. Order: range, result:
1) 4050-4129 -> 10.97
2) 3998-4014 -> 9.416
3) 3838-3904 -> 11.76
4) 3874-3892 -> 11.14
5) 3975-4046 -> 10.26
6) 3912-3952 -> 9.909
